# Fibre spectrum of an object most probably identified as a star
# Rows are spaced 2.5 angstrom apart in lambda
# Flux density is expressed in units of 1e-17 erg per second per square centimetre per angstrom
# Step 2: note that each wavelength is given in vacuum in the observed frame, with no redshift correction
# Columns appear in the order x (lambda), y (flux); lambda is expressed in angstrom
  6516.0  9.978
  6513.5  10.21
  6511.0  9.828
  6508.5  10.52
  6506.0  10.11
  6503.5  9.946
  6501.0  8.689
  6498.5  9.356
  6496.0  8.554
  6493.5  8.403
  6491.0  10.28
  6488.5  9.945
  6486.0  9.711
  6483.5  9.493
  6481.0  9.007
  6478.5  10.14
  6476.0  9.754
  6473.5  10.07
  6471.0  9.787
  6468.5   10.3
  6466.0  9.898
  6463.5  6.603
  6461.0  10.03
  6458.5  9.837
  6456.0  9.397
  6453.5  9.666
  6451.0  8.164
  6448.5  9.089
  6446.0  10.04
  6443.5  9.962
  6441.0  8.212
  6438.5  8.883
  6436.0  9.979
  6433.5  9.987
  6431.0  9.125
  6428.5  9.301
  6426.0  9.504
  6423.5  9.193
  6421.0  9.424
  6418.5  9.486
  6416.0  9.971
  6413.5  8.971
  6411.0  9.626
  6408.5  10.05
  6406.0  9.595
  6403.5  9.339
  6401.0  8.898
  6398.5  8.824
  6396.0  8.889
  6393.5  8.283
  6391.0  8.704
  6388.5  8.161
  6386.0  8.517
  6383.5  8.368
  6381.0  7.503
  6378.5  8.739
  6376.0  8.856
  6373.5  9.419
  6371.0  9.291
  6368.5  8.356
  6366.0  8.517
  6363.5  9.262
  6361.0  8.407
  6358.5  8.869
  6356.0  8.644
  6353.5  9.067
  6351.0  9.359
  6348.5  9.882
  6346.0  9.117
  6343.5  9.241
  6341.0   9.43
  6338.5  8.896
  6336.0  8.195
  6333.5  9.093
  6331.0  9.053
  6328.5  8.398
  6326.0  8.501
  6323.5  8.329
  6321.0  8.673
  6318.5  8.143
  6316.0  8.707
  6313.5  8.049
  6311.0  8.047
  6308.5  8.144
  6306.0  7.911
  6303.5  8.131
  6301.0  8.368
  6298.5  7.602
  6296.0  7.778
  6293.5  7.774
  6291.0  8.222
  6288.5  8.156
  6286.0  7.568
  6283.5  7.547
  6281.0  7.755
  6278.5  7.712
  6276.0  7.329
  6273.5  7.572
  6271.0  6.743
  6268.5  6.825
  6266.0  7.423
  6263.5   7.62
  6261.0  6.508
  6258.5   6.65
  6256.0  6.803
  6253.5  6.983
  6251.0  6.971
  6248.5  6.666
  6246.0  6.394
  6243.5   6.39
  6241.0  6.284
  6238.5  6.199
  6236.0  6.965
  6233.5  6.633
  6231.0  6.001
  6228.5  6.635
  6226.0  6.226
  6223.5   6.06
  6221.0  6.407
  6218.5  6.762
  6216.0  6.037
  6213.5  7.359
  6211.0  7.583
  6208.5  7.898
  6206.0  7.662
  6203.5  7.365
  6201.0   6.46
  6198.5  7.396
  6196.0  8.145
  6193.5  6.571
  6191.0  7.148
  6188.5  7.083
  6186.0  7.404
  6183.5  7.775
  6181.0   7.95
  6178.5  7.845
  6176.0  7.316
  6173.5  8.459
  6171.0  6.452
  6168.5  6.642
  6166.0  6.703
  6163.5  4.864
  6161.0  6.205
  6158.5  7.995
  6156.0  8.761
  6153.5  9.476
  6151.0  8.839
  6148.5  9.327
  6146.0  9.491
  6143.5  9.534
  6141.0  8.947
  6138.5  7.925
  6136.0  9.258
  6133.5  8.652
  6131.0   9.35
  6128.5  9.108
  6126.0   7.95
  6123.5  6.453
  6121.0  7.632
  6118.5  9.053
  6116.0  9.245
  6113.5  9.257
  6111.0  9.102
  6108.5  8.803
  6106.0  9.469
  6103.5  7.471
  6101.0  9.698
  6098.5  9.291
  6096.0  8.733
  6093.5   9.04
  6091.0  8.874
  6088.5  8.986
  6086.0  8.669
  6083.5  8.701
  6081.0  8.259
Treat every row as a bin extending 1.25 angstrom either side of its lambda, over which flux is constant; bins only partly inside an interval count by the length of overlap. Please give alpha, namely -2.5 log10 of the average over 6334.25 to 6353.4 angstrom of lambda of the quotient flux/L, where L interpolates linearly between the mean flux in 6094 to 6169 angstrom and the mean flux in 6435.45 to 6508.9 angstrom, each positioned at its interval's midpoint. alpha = -0.01 mag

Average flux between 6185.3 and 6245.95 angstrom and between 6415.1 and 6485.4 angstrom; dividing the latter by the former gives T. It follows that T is 1.38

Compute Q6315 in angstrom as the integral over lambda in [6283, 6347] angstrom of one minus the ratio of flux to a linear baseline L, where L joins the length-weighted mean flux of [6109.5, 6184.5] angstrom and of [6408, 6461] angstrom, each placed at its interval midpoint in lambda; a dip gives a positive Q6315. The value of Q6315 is 4.0 angstrom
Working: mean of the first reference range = 8.19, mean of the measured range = 8.36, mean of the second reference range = 9.43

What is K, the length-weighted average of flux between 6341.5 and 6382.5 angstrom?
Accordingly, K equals 8.91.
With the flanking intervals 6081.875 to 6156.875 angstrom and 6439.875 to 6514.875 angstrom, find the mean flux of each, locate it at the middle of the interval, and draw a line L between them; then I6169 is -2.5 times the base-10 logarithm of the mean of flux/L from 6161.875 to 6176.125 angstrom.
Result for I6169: 0.315 mag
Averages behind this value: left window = 8.83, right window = 9.5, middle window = 6.68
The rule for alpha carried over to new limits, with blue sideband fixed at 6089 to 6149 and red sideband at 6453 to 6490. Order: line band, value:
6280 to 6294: 0.17 mag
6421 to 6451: 0.02 mag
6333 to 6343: 0.04 mag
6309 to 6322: 0.12 mag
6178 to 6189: 0.17 mag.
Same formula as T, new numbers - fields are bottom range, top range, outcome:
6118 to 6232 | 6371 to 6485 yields 1.21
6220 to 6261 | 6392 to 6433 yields 1.43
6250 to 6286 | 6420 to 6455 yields 1.30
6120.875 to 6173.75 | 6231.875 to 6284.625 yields 0.86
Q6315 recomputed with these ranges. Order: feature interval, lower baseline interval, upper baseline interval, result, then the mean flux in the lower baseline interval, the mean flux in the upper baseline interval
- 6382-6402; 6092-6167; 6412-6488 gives 1.53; 8.53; 9.44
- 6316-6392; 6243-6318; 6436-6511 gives -4.89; 7.5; 9.46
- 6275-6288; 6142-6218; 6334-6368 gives 1.23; 7.59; 8.98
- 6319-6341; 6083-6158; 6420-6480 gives 1.29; 8.83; 9.43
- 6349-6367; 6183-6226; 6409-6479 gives -0.69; 7.09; 9.44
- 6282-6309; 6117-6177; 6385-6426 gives 2.42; 8.11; 9.14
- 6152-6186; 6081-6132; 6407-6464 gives 5.46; 8.73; 9.36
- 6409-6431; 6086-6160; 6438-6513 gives -0.17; 8.81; 9.47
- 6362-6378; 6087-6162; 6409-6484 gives 0.58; 8.74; 9.44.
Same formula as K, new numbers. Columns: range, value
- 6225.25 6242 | 6.43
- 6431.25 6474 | 9.39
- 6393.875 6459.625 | 9.35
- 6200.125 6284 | 6.89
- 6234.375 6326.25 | 7.48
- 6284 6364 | 8.52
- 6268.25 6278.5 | 7.22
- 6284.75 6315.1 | 7.99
